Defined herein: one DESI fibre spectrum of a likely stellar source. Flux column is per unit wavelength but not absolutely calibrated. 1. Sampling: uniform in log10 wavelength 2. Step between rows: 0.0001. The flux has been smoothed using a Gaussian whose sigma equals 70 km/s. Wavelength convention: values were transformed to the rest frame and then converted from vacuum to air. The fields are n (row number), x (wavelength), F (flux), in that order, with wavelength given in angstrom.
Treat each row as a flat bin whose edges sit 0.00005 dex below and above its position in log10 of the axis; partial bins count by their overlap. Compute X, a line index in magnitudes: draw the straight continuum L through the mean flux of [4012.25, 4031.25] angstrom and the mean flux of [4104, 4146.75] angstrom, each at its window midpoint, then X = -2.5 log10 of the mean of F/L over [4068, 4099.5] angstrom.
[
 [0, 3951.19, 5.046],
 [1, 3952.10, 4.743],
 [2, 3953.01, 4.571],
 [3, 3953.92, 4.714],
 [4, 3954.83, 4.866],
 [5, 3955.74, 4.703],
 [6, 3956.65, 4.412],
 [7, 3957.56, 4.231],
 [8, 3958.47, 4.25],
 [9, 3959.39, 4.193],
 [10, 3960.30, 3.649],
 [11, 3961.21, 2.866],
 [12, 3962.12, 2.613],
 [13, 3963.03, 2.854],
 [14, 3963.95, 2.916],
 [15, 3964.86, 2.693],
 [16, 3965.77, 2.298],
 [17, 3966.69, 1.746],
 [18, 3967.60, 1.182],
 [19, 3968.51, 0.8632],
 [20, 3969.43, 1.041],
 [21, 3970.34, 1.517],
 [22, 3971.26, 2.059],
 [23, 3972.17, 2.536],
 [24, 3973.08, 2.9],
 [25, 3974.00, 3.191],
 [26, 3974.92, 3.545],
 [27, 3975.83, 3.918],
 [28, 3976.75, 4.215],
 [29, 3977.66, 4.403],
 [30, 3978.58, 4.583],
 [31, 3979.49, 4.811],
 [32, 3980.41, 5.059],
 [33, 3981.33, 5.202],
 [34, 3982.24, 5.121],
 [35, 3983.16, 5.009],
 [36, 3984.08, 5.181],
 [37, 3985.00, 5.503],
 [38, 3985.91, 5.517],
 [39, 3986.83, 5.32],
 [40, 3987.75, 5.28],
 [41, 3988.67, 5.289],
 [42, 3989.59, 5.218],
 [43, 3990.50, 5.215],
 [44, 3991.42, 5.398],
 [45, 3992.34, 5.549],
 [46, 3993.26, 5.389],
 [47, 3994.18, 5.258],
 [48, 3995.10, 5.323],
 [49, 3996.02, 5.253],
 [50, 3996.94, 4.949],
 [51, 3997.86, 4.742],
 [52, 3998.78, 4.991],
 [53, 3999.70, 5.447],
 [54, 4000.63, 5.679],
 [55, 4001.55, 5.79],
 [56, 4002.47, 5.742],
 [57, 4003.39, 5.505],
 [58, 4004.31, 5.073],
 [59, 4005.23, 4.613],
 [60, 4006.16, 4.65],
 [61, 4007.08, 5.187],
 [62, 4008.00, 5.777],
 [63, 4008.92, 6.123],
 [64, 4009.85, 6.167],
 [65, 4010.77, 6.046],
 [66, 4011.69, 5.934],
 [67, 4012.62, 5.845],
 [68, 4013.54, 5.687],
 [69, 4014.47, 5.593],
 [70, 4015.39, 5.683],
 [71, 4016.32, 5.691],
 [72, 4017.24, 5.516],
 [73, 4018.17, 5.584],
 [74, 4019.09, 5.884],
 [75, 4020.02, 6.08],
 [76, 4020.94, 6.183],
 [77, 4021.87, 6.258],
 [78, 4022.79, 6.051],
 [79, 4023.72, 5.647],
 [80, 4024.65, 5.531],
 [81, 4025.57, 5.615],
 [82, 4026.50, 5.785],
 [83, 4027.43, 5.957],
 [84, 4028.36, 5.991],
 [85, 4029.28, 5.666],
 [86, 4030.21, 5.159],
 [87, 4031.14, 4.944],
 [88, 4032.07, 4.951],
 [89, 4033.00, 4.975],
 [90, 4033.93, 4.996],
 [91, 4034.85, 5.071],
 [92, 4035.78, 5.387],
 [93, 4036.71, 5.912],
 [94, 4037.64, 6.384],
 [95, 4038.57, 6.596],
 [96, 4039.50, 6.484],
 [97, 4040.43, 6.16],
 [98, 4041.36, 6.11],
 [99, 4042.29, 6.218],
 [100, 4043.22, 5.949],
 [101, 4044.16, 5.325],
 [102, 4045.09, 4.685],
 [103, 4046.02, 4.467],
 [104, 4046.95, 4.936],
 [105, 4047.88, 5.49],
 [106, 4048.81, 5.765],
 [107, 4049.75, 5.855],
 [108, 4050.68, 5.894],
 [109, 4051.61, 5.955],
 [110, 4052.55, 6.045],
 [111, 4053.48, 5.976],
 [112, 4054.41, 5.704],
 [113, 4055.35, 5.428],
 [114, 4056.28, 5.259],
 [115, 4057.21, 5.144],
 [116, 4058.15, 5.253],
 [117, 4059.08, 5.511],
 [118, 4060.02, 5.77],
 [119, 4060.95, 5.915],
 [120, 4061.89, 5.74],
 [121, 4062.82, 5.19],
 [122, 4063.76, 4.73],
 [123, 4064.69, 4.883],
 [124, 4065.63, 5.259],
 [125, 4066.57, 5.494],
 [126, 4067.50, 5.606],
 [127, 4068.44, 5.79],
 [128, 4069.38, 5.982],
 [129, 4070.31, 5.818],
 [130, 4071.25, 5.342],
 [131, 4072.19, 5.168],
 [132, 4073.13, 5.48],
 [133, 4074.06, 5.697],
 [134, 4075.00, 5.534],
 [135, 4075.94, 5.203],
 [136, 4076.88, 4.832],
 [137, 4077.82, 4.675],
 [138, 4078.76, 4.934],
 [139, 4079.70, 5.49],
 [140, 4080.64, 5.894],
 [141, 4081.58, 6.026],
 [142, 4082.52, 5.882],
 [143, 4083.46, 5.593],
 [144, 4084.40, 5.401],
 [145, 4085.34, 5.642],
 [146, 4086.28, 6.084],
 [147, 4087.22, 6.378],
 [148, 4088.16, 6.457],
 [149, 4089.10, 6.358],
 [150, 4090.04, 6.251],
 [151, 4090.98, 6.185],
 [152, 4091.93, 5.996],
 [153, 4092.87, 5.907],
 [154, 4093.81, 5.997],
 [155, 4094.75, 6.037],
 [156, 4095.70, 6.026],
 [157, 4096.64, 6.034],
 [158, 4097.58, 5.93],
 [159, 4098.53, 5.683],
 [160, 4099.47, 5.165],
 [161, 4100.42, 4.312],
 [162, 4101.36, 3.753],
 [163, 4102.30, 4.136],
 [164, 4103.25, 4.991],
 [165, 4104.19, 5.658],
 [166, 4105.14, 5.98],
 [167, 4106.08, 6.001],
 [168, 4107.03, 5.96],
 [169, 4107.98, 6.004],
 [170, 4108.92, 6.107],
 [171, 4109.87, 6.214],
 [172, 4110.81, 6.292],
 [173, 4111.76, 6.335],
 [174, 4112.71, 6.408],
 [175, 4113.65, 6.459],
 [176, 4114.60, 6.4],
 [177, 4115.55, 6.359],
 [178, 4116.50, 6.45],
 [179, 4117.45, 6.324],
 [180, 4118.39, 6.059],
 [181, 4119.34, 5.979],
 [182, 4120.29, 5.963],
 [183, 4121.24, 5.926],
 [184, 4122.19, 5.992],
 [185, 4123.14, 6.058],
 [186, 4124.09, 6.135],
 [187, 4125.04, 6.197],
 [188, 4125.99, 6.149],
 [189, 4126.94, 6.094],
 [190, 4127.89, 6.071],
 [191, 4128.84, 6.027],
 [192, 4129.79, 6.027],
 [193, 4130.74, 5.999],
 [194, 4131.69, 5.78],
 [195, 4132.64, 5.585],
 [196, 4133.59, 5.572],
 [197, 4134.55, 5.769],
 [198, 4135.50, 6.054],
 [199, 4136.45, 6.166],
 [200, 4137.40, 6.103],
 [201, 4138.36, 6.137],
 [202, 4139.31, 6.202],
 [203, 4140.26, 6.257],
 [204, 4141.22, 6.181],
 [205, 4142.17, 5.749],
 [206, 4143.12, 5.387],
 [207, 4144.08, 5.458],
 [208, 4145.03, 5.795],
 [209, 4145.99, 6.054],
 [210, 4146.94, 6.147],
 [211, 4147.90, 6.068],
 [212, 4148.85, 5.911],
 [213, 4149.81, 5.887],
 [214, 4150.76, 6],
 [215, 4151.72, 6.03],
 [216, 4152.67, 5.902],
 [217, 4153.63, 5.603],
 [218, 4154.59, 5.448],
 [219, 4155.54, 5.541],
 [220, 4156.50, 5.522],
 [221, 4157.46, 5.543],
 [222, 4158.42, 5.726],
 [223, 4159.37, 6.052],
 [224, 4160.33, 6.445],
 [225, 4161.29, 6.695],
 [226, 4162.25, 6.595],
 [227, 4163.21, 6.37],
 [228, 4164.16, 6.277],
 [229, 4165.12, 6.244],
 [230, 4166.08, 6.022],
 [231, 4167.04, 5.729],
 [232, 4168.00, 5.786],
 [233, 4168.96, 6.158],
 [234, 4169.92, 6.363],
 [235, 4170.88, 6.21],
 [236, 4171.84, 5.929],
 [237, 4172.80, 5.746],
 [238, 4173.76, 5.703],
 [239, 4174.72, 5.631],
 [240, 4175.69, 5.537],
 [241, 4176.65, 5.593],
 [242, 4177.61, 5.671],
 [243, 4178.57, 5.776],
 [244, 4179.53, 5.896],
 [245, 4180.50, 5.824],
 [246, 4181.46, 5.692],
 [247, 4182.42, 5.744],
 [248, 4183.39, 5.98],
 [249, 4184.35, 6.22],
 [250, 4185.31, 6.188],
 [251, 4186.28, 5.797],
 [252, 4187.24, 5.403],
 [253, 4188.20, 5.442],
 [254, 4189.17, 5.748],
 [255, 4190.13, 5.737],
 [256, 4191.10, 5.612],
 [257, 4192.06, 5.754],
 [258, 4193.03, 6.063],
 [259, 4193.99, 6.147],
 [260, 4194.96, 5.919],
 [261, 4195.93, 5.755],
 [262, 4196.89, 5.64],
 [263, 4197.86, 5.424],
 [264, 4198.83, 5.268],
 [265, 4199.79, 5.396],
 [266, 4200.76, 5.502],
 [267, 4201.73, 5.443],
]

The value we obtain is 0.03 mag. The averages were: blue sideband 5.75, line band 5.74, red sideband 6.04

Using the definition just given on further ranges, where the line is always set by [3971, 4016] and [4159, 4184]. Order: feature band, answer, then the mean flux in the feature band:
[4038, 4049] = -0.07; 5.69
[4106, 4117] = -0.11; 6.25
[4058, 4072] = -0.01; 5.48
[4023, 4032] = -0.07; 5.57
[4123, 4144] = -0.03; 5.97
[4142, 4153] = 0.00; 5.87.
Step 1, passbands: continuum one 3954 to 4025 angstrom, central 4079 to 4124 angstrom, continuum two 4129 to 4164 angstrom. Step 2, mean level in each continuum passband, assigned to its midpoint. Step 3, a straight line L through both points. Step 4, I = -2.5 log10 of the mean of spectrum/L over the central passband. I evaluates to -0.06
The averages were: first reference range 4.65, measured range 5.88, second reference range 5.94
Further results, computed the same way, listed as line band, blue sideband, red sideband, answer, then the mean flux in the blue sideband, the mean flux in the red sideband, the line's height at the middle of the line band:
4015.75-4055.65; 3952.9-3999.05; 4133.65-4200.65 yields -0.22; 4.08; 5.88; 4.64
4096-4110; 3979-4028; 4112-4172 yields 0.08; 5.49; 6.03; 5.87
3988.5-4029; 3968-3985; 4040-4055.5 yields -0.22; 3.66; 5.65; 4.56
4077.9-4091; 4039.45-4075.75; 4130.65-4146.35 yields -0.04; 5.55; 5.89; 5.66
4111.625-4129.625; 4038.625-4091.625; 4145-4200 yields -0.08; 5.62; 5.87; 5.75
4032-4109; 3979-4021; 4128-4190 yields 0.01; 5.43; 5.91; 5.64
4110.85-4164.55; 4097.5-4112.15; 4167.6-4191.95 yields -0.07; 5.52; 5.81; 5.65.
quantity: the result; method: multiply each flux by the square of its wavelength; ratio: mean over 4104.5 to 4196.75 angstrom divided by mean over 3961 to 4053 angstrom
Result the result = 1.3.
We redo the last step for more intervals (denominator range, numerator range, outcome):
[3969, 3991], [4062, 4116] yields 1.41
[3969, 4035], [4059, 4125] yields 1.18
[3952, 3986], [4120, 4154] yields 1.77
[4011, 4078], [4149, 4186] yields 1.13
